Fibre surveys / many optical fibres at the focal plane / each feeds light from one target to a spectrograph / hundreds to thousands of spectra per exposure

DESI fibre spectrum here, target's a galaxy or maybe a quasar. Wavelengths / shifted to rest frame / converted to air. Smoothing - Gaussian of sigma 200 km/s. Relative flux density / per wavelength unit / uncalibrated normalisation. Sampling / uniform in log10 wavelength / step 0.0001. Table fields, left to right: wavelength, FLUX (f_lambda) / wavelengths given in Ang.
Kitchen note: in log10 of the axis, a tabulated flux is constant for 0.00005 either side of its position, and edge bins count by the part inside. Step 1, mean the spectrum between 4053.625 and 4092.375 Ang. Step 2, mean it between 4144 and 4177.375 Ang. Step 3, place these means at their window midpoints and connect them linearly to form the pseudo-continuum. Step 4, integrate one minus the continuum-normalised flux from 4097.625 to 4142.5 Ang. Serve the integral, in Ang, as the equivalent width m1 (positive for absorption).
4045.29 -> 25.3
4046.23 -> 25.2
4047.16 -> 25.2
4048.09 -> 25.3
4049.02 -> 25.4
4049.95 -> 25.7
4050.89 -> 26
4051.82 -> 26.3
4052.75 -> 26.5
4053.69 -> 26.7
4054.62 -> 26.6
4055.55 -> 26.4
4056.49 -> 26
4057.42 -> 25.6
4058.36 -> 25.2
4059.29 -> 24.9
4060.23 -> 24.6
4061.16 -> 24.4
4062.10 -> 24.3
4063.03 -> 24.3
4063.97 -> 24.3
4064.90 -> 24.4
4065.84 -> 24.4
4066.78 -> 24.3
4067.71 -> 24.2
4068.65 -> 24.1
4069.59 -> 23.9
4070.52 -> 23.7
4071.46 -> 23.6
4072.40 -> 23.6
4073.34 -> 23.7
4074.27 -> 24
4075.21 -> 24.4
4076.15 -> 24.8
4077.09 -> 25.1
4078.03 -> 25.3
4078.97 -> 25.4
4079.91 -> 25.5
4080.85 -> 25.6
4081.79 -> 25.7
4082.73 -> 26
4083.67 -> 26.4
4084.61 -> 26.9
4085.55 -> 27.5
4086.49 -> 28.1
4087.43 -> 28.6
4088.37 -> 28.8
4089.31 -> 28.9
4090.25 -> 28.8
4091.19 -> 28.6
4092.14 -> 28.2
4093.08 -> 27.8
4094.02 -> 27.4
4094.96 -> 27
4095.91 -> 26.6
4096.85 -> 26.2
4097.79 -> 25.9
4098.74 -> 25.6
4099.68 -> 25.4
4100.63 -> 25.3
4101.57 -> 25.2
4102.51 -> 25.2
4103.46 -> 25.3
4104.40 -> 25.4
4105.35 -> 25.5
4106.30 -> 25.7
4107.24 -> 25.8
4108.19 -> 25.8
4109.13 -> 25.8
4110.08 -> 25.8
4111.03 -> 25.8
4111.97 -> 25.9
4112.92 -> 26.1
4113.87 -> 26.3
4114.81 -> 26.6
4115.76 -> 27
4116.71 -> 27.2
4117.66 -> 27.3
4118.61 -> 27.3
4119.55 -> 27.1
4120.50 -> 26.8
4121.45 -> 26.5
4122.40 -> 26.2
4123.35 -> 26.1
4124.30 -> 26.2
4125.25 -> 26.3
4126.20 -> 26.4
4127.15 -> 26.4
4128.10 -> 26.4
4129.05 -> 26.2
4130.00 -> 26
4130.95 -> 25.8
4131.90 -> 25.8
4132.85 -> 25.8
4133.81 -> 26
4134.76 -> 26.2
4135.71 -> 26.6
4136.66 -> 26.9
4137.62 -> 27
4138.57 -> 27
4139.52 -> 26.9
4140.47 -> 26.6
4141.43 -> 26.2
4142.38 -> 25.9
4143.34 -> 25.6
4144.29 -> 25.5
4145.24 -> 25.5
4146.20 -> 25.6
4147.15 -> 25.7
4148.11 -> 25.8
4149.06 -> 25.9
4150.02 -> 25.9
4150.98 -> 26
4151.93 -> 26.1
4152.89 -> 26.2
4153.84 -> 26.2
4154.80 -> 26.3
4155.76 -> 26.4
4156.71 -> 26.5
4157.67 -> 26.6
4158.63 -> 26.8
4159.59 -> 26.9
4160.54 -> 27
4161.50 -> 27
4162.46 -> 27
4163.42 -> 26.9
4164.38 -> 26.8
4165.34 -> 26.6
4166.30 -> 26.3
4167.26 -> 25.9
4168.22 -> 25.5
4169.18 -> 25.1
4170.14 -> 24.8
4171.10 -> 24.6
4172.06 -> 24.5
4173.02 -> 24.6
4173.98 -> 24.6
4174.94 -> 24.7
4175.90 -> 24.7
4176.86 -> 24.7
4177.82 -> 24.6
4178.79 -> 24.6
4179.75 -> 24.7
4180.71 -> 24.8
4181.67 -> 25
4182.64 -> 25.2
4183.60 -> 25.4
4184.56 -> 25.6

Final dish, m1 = -0.77 Ang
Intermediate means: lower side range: 25.6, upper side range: 25.9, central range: 26.2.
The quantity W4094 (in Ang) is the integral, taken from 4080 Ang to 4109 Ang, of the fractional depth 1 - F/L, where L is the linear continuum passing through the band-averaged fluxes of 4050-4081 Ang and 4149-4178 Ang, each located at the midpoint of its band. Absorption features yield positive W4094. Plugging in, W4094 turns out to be -1.6 Ang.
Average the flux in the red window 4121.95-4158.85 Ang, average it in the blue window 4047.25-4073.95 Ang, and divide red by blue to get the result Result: 1.0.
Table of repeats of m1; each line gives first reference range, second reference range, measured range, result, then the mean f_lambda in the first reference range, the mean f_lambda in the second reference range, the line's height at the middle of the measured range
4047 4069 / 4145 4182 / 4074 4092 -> -0.9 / 25.2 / 25.7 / 25.3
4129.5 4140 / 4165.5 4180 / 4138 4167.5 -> -0.7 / 26.4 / 25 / 25.7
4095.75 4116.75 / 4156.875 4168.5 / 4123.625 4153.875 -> 0.2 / 25.9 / 26.6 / 26.3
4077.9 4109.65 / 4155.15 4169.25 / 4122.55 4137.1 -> 0.2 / 26.5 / 26.5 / 26.5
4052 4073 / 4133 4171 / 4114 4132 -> -0.5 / 24.8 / 26.2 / 25.8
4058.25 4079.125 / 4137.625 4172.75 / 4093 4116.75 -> -0.9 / 24.4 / 26.1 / 25.1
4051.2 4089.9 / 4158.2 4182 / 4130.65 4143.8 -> -0.4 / 25.5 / 25.6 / 25.5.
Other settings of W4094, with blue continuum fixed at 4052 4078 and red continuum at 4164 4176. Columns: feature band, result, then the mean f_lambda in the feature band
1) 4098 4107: -0.2 Ang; 25.4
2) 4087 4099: -1.3 Ang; 27.6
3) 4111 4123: -0.8 Ang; 26.7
